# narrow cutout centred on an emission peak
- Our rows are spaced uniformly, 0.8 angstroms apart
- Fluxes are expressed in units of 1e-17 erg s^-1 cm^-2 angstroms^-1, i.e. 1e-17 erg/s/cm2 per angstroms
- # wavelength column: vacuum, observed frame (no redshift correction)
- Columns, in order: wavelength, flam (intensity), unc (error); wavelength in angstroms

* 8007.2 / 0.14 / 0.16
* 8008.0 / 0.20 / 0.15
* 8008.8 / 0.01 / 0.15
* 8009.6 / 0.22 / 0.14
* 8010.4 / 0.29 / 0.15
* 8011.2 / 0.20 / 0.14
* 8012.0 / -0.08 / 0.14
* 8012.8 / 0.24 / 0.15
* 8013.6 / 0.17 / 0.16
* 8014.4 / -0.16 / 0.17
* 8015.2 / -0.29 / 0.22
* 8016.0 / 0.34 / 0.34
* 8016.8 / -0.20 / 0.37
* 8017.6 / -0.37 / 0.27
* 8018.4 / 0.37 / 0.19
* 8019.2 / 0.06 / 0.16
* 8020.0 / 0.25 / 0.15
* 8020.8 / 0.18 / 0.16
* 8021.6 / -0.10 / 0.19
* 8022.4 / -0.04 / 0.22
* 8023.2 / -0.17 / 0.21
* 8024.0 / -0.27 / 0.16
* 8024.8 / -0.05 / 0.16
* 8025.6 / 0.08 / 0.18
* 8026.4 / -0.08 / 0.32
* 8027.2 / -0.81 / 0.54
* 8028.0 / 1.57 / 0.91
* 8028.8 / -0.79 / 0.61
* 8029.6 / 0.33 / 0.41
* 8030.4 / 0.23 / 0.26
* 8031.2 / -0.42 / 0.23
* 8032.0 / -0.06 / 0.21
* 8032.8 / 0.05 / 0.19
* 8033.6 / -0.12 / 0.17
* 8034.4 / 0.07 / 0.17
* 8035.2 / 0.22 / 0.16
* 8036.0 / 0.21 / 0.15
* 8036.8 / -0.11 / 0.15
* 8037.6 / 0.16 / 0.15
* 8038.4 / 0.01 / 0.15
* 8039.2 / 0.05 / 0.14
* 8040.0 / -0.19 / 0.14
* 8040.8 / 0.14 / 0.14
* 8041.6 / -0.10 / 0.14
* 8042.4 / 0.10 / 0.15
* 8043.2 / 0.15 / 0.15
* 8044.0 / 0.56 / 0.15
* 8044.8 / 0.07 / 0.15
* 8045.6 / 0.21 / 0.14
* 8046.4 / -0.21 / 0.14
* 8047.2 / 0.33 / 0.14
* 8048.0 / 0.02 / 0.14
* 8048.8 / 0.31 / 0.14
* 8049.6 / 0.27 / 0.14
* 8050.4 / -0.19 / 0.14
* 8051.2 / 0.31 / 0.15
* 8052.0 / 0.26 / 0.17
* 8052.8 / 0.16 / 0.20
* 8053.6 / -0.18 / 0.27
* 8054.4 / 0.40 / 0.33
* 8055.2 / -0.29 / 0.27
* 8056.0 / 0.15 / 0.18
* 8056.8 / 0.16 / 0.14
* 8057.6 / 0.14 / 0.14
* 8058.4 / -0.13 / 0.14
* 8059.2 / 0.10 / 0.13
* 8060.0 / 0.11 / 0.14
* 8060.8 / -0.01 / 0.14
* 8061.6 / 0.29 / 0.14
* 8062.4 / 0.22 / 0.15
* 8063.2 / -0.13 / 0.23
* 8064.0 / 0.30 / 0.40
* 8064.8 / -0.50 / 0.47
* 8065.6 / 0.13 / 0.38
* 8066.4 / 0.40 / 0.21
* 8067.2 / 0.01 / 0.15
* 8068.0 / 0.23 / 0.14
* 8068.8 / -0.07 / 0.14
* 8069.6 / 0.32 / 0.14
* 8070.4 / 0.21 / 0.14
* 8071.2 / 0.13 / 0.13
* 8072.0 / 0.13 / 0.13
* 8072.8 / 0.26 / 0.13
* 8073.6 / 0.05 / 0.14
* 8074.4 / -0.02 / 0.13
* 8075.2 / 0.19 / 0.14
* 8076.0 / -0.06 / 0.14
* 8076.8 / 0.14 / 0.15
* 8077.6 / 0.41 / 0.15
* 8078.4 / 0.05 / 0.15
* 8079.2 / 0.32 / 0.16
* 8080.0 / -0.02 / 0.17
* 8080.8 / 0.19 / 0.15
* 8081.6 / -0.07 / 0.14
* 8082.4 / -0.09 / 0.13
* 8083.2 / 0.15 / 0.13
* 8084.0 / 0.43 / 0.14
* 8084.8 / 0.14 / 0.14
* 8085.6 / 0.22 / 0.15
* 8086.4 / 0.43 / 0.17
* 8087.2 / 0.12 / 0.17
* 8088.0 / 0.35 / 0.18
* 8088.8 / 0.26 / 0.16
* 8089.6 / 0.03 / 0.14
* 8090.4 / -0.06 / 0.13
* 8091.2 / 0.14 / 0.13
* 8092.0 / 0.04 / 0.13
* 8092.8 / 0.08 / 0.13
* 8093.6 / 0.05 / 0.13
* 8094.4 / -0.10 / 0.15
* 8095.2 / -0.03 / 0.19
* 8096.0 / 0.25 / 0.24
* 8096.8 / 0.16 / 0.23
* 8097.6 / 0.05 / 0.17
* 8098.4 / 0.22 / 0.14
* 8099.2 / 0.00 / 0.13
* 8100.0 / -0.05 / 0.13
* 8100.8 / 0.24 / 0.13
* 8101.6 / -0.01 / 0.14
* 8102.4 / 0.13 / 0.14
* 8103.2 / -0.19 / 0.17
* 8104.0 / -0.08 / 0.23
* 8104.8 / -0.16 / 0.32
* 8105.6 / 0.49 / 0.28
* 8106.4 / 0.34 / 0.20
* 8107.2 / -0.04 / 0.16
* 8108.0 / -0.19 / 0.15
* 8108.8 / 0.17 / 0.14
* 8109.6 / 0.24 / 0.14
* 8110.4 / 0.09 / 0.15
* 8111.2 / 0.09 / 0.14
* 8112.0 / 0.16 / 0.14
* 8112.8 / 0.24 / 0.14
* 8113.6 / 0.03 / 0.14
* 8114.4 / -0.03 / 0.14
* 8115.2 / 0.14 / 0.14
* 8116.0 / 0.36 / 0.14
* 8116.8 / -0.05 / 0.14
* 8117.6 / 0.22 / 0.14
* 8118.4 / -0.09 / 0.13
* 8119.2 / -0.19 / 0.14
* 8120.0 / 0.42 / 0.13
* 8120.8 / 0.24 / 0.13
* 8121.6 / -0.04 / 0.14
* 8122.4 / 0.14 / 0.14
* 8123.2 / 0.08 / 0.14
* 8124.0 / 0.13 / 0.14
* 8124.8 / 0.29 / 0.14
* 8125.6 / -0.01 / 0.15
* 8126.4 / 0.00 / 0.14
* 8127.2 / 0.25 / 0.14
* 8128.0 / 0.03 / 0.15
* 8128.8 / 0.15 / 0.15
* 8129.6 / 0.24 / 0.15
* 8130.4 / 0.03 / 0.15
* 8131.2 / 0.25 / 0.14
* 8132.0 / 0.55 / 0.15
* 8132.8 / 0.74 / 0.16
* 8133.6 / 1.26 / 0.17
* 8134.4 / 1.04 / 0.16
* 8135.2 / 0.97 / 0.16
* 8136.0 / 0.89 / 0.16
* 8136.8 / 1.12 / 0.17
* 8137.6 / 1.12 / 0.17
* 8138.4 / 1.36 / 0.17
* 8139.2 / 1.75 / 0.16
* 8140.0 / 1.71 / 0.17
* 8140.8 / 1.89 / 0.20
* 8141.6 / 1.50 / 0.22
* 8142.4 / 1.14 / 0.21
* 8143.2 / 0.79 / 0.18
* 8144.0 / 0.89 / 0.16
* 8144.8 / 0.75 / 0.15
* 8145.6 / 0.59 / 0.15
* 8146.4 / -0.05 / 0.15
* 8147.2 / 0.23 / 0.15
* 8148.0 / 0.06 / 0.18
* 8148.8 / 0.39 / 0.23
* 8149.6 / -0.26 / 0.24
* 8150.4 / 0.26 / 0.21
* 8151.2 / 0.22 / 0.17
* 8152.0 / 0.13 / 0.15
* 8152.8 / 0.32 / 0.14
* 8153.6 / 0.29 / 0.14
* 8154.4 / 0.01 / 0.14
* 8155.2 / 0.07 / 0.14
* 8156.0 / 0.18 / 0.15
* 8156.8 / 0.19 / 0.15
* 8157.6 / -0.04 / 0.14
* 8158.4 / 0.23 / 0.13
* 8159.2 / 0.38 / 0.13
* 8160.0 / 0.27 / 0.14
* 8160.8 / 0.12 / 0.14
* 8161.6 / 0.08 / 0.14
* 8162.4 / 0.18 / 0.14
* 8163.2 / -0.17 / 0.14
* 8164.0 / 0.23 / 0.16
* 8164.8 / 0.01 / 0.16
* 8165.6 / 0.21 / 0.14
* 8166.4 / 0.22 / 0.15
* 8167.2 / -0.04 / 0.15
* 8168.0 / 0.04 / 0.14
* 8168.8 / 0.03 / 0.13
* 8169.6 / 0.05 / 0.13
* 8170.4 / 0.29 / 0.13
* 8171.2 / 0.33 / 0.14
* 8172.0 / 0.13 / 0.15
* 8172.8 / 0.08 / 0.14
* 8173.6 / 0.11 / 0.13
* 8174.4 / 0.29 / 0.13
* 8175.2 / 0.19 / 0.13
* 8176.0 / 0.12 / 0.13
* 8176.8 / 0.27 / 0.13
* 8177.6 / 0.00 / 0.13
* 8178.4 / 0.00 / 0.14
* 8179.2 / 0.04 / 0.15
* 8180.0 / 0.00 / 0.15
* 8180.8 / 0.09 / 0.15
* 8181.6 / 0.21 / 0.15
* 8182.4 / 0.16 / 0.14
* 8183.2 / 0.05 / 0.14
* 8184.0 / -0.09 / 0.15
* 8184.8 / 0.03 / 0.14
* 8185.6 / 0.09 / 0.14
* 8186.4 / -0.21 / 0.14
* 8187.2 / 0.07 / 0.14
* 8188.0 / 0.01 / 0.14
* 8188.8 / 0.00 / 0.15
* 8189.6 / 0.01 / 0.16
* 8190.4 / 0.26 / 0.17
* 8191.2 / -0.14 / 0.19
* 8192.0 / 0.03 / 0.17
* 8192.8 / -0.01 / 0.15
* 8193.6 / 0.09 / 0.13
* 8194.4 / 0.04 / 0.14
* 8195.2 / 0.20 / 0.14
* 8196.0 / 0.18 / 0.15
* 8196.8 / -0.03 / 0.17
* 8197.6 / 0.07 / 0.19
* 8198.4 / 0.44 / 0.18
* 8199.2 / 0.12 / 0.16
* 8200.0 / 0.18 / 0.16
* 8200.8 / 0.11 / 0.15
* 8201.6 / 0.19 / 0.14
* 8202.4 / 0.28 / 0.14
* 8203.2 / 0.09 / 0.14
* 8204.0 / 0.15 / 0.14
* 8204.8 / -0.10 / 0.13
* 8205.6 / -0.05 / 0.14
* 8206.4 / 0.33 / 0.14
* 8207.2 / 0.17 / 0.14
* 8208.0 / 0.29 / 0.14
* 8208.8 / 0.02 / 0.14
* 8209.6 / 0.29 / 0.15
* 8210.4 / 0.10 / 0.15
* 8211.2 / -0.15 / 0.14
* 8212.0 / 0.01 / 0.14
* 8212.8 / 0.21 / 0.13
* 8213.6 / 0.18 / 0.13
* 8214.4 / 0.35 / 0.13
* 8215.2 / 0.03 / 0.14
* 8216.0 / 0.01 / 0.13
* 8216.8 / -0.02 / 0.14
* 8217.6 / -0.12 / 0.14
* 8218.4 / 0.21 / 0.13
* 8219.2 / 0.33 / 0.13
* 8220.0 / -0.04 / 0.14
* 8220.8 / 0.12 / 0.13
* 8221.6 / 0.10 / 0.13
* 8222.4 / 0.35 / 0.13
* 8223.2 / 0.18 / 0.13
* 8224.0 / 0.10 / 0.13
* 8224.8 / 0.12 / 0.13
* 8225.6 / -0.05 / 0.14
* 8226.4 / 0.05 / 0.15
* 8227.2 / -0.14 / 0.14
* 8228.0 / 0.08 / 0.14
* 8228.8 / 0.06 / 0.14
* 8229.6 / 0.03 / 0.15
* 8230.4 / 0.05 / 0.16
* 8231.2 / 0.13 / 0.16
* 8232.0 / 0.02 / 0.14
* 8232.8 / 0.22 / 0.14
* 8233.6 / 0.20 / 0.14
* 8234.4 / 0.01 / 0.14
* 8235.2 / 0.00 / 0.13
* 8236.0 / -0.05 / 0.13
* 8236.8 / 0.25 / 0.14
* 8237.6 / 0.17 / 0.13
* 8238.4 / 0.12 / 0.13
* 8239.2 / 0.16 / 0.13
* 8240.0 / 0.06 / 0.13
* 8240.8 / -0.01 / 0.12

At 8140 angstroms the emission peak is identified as [O II]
